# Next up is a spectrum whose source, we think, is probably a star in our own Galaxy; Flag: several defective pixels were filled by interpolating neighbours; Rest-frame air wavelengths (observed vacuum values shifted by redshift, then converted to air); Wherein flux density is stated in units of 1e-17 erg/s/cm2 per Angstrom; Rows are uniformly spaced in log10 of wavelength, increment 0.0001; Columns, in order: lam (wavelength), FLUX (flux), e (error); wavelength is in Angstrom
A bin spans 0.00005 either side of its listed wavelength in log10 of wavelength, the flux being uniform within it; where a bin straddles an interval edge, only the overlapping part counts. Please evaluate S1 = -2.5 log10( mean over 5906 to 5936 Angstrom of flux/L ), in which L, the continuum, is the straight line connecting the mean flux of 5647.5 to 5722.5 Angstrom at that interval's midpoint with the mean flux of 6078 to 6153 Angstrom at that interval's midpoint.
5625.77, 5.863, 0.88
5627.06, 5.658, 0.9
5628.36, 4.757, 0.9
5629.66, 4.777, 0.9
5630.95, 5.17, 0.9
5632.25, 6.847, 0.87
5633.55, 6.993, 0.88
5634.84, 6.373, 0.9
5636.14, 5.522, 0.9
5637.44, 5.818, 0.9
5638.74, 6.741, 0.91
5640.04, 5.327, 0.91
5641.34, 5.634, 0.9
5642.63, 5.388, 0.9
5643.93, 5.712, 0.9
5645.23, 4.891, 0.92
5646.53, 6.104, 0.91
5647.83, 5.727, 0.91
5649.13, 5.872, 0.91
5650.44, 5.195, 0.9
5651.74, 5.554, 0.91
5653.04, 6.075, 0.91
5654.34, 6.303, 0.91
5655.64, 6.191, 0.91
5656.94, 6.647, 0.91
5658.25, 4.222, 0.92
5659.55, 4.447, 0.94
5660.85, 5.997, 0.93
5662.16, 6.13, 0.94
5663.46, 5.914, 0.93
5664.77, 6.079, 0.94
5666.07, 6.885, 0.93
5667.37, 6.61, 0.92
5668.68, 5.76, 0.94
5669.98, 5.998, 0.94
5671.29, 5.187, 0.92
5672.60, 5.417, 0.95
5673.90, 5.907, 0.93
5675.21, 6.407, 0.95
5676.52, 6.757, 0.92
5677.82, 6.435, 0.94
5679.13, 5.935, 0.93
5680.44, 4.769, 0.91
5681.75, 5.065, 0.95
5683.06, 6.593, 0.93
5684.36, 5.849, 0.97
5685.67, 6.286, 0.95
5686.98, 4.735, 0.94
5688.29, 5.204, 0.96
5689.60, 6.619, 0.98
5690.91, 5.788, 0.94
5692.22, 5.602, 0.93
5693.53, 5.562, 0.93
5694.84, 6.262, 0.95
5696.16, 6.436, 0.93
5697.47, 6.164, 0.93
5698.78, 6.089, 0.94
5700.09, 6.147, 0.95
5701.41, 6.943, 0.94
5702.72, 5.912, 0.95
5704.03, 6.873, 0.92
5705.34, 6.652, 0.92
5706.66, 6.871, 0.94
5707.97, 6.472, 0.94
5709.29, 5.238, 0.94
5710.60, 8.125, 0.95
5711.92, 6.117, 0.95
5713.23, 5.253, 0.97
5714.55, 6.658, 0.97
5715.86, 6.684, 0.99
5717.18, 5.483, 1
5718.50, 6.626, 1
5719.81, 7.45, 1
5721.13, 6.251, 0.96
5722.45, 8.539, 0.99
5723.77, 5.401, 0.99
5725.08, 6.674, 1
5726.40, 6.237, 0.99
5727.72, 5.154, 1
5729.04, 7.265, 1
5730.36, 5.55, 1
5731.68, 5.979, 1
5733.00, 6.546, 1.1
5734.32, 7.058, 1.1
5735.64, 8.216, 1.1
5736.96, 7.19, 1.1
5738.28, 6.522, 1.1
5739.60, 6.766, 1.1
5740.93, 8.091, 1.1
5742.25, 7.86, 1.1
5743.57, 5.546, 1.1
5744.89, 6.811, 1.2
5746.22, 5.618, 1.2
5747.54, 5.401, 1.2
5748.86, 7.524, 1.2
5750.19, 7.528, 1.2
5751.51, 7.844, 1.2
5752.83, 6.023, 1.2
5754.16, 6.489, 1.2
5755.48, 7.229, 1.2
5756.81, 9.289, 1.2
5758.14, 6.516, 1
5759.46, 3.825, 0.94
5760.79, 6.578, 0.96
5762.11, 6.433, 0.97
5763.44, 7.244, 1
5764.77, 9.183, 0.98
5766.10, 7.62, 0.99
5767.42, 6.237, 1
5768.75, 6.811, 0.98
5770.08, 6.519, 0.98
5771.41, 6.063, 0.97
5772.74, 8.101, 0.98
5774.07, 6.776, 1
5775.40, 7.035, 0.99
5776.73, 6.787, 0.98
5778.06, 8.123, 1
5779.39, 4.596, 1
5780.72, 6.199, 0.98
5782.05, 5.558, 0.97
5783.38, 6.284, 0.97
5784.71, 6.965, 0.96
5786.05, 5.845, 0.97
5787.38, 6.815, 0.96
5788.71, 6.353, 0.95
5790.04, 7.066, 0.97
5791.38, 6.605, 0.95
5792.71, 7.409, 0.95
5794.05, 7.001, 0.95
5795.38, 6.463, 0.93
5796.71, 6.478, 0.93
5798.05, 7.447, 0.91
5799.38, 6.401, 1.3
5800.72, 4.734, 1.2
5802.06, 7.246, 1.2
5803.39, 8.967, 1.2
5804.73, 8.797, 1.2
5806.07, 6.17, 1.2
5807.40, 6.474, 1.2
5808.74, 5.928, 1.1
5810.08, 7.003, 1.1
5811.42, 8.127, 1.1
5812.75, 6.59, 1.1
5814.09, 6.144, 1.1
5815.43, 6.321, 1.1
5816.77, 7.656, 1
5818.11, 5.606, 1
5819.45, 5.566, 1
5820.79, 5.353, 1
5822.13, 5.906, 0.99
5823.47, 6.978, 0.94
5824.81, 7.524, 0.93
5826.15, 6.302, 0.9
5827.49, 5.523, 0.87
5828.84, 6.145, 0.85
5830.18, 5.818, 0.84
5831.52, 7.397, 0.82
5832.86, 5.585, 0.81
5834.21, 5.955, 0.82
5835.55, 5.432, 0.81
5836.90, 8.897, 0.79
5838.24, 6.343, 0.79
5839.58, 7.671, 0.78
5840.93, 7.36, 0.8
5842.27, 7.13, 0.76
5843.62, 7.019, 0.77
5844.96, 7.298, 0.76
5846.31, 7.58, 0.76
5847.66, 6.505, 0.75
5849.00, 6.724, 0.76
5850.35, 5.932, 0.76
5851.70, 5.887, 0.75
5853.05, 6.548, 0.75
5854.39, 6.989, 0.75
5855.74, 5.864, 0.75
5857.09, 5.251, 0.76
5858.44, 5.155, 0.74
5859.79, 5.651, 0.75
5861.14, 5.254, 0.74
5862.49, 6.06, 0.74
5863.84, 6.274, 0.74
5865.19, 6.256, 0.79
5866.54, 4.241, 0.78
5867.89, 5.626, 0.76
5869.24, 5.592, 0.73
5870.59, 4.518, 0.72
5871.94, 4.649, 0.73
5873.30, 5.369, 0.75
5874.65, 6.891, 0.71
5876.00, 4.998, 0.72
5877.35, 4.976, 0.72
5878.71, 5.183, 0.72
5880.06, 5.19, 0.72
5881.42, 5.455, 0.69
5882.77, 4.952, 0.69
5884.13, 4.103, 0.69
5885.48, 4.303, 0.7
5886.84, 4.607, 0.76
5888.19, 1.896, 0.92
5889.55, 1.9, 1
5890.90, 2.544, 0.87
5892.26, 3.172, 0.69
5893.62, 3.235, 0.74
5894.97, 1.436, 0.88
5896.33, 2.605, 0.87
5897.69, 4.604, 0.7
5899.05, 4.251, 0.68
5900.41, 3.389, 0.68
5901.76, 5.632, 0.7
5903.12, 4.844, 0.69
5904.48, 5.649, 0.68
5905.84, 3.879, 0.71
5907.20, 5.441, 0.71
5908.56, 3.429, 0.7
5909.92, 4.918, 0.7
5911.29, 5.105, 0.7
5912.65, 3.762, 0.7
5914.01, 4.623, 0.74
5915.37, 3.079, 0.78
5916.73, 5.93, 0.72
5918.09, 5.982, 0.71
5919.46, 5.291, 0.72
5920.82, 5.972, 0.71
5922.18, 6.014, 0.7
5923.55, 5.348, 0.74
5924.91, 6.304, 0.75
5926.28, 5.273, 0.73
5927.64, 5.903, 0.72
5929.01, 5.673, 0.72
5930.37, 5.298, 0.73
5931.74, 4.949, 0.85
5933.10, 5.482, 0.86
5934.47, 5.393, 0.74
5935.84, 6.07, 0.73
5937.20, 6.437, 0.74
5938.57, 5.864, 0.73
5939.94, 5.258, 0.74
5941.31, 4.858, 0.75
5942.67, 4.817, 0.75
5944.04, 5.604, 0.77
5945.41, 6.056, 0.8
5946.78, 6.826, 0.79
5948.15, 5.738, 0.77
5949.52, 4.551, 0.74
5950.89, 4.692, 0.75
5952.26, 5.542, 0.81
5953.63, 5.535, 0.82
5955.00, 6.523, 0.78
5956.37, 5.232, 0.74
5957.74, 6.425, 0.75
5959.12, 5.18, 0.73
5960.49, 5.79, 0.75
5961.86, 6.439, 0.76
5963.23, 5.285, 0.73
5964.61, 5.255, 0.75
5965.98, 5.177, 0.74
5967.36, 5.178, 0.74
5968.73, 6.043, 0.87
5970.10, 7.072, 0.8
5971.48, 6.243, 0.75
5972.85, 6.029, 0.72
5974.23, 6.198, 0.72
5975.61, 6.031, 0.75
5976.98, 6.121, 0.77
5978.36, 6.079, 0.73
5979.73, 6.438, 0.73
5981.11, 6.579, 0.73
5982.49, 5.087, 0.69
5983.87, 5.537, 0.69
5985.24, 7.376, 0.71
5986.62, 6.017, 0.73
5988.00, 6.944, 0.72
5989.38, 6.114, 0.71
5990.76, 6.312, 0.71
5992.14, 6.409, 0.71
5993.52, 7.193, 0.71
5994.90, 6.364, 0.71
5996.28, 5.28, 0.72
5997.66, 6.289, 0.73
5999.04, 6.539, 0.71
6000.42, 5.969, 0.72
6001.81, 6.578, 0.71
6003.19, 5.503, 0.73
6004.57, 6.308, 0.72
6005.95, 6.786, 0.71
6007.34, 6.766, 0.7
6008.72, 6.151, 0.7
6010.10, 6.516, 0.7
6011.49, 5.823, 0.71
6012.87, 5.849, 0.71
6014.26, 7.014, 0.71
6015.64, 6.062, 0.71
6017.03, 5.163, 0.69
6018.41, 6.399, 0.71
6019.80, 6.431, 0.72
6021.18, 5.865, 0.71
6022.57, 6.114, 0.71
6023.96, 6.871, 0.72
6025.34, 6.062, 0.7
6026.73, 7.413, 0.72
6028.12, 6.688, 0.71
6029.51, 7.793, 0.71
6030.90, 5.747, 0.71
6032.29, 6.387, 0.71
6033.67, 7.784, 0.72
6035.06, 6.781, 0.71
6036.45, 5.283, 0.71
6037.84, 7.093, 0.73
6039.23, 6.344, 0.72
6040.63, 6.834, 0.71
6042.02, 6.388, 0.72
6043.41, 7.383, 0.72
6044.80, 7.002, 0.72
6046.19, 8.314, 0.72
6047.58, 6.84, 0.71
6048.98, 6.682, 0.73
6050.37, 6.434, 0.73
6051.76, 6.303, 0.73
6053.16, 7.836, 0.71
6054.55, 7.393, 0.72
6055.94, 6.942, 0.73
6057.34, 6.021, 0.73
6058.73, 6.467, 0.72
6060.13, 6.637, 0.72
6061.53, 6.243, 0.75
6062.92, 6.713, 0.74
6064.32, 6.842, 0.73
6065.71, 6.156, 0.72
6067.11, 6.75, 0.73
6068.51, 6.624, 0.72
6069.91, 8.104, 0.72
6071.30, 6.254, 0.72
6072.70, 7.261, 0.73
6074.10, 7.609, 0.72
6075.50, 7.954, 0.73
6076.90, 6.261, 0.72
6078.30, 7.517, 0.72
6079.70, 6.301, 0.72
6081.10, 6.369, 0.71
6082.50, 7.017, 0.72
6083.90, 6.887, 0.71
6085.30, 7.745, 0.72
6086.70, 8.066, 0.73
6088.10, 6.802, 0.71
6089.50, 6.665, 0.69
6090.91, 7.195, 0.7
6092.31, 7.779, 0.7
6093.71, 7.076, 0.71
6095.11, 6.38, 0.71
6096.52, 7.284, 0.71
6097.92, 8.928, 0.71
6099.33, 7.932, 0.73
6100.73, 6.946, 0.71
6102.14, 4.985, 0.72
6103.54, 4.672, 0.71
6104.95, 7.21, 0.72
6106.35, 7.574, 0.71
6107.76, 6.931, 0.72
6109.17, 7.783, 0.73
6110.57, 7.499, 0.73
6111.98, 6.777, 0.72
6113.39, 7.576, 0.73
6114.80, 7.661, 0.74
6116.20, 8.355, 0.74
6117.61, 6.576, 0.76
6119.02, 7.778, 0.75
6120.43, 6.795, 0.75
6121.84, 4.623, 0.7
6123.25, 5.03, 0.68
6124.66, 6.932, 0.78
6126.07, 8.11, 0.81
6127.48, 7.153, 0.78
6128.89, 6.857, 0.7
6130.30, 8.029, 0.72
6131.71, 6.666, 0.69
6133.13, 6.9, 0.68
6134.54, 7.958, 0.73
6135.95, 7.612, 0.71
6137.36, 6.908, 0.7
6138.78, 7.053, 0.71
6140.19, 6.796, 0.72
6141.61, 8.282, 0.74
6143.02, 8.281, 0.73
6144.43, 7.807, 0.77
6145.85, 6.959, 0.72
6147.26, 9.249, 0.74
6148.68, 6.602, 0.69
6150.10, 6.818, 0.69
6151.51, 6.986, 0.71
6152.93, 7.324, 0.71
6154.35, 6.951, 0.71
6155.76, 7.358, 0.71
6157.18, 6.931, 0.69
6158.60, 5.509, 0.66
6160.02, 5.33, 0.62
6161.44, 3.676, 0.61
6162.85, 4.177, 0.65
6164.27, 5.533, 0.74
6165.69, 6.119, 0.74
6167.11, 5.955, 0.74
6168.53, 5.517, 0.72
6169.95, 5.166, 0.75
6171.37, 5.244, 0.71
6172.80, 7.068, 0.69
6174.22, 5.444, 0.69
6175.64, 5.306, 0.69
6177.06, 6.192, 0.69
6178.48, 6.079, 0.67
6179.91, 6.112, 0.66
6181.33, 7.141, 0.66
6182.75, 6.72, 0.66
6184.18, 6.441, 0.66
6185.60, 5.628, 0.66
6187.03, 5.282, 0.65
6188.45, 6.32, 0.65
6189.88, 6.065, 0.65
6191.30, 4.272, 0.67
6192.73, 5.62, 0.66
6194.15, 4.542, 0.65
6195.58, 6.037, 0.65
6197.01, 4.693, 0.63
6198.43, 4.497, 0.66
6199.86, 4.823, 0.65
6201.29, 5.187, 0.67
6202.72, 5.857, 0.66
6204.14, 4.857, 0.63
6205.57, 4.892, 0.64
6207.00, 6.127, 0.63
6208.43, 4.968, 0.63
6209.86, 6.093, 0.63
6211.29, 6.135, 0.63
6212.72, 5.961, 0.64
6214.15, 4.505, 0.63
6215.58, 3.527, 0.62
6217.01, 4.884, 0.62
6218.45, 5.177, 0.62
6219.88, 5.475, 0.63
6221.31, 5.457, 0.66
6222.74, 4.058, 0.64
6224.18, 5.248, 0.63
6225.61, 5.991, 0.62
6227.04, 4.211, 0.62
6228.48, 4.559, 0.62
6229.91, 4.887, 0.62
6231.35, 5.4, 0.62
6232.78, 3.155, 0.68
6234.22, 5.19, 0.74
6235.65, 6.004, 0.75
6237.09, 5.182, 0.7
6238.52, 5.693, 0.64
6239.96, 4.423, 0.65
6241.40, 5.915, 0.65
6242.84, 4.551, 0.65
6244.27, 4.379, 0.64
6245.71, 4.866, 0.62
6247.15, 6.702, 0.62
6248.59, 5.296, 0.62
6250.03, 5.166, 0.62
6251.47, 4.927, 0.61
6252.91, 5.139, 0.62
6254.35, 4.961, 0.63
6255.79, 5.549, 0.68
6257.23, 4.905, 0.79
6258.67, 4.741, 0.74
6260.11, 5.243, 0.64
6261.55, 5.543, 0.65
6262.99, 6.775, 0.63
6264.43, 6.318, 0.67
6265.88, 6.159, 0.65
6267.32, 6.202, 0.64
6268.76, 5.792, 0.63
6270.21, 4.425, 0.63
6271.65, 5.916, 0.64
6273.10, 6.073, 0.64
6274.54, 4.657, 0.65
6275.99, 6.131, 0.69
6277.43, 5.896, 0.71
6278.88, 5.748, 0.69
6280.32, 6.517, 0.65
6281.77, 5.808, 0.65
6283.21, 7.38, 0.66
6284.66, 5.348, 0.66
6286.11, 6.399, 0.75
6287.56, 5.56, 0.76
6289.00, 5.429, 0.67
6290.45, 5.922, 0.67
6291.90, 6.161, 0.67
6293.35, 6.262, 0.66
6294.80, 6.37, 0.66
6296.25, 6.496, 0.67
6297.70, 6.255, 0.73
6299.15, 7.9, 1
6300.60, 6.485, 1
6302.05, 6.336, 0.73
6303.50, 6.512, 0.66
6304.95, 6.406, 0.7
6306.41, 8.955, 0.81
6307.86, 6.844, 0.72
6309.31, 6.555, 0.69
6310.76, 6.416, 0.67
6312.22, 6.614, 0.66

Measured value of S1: 0.269 mag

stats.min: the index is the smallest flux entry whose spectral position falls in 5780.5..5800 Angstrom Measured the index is 5.558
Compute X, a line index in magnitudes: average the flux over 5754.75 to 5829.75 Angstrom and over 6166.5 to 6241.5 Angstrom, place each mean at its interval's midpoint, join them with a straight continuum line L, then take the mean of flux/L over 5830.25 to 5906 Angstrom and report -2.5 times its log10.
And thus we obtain 0.21 mag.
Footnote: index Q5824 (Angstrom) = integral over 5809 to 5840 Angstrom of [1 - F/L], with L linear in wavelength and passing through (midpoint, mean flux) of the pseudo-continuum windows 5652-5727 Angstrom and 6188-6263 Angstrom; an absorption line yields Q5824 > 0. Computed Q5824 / -3.26 Angstrom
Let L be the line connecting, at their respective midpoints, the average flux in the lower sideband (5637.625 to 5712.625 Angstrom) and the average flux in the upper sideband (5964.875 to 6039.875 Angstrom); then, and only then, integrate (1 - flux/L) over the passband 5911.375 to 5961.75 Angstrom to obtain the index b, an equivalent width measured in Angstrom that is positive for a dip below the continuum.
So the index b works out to 6.0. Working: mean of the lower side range 5.96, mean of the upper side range 6.3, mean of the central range 5.49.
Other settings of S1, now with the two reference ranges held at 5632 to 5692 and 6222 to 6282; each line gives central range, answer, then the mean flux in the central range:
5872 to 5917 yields 0.30 mag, 4.27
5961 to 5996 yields -0.10 mag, 6.13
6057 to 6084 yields -0.23 mag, 6.81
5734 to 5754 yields -0.19 mag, 6.92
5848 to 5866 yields -0.06 mag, 5.98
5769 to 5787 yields -0.14 mag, 6.54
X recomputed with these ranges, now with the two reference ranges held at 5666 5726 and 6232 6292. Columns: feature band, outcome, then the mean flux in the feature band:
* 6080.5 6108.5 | -0.22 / 7.02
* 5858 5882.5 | 0.11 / 5.4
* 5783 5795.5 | -0.11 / 6.7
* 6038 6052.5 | -0.19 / 6.86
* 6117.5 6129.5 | -0.17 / 6.65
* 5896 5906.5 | 0.32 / 4.42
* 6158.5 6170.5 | 0.09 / 5.21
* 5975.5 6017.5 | -0.07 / 6.24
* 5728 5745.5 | -0.12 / 6.84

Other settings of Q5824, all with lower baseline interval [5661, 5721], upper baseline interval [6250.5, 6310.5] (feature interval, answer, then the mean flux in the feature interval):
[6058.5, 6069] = -0.9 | 6.55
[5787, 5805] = -2.5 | 6.95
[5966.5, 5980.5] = -0.1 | 6.13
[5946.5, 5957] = 1.0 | 5.54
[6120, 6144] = -4.0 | 7.07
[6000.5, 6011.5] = -0.4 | 6.31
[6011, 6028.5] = -0.6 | 6.29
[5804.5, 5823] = -1.2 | 6.5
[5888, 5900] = 6.3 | 2.9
